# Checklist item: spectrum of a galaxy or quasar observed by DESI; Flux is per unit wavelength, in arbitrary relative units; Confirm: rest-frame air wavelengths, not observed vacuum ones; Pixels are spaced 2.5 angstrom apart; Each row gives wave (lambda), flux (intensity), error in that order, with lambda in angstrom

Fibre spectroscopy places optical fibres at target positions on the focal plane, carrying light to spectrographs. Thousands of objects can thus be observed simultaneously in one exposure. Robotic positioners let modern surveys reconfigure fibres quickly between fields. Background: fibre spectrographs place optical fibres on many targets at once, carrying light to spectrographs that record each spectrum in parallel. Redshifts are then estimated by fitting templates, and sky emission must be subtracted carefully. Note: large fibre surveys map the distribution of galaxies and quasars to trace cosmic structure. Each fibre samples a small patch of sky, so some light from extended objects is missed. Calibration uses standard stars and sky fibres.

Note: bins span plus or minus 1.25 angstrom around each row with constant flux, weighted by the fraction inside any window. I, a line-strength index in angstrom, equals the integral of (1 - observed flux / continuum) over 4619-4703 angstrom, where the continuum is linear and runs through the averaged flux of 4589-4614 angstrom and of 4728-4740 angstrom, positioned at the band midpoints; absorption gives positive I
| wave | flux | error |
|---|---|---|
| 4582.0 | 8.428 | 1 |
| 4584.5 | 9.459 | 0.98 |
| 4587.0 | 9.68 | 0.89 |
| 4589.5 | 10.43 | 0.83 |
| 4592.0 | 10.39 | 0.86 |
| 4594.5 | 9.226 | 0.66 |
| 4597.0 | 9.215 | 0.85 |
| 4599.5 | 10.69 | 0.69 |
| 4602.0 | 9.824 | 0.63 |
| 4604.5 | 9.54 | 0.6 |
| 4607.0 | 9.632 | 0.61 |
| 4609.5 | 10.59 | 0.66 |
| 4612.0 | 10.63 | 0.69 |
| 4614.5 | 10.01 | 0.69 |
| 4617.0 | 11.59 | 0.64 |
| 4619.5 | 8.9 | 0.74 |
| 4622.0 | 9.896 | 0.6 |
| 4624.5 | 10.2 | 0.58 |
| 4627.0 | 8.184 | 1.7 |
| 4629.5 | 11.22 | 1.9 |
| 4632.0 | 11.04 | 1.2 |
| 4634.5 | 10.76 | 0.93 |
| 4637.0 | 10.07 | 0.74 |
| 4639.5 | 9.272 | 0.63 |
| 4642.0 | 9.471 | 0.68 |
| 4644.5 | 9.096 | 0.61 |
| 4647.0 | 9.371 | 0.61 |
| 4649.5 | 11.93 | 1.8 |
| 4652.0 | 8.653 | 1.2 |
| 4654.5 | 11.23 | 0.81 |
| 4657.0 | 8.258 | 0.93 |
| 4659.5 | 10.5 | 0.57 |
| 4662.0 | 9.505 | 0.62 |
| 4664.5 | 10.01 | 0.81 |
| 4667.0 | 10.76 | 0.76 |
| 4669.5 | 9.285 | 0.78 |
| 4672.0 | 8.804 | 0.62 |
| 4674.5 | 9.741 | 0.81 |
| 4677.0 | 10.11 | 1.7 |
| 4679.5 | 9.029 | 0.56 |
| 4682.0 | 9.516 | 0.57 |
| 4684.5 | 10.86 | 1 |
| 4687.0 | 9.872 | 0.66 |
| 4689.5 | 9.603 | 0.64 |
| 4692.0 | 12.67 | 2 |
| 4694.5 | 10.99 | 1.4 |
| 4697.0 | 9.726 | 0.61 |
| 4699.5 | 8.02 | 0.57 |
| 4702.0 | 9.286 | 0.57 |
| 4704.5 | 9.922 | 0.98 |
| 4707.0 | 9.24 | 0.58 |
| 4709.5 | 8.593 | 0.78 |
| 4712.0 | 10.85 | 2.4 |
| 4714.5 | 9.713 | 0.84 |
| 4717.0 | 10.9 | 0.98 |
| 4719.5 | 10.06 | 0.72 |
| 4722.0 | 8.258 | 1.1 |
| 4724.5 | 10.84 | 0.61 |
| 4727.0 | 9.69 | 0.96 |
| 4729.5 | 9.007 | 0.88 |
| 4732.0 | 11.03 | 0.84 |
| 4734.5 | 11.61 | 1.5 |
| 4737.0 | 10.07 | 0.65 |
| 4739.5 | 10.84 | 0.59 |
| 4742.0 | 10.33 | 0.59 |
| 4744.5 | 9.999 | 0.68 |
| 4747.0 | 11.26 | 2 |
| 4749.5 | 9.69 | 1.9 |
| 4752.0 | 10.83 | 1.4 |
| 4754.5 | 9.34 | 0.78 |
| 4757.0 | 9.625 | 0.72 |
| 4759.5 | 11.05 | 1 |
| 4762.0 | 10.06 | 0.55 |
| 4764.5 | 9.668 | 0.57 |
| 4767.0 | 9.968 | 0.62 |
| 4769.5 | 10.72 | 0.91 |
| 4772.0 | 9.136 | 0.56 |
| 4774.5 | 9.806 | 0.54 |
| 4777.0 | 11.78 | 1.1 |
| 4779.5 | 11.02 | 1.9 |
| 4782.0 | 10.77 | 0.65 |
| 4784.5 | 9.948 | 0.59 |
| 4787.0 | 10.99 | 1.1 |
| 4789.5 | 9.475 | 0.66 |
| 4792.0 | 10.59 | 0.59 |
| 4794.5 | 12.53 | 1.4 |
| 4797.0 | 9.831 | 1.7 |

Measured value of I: 2.68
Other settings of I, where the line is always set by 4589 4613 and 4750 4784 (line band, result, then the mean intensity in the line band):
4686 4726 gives 1.0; 9.91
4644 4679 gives 1.0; 9.8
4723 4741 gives -0.3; 10.4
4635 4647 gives 0.6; 9.55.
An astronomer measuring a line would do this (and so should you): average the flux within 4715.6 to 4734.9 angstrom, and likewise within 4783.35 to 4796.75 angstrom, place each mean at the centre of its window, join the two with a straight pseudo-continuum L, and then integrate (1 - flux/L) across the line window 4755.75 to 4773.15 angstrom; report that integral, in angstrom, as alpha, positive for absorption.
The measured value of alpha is 0.7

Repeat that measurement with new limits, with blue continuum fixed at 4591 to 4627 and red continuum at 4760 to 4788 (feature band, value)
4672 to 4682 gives 0.6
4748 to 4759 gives 0.4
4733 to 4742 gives -0.4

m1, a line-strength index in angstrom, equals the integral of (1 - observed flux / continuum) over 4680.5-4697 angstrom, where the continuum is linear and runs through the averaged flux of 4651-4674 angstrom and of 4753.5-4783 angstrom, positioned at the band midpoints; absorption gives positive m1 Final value -1.1 angstrom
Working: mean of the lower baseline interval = 9.68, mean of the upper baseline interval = 10.2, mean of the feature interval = 10.5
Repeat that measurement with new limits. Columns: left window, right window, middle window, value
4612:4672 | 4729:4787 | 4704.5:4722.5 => 0.83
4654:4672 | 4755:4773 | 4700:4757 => -0.48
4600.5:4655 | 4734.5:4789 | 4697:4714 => 1.42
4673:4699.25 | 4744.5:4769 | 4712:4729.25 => 0.37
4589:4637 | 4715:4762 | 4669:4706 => 1.24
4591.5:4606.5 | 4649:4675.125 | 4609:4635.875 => -1.29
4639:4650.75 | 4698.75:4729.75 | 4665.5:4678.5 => 0.04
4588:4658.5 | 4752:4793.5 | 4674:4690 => 0.42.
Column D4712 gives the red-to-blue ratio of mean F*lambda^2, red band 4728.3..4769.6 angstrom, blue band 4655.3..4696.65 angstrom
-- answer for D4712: 1.06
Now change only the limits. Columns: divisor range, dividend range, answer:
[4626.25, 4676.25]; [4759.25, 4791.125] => 1.10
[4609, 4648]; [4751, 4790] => 1.09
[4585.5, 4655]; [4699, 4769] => 1.05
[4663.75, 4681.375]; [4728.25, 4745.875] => 1.11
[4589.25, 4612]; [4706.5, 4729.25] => 1.03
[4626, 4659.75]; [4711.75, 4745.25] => 1.07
